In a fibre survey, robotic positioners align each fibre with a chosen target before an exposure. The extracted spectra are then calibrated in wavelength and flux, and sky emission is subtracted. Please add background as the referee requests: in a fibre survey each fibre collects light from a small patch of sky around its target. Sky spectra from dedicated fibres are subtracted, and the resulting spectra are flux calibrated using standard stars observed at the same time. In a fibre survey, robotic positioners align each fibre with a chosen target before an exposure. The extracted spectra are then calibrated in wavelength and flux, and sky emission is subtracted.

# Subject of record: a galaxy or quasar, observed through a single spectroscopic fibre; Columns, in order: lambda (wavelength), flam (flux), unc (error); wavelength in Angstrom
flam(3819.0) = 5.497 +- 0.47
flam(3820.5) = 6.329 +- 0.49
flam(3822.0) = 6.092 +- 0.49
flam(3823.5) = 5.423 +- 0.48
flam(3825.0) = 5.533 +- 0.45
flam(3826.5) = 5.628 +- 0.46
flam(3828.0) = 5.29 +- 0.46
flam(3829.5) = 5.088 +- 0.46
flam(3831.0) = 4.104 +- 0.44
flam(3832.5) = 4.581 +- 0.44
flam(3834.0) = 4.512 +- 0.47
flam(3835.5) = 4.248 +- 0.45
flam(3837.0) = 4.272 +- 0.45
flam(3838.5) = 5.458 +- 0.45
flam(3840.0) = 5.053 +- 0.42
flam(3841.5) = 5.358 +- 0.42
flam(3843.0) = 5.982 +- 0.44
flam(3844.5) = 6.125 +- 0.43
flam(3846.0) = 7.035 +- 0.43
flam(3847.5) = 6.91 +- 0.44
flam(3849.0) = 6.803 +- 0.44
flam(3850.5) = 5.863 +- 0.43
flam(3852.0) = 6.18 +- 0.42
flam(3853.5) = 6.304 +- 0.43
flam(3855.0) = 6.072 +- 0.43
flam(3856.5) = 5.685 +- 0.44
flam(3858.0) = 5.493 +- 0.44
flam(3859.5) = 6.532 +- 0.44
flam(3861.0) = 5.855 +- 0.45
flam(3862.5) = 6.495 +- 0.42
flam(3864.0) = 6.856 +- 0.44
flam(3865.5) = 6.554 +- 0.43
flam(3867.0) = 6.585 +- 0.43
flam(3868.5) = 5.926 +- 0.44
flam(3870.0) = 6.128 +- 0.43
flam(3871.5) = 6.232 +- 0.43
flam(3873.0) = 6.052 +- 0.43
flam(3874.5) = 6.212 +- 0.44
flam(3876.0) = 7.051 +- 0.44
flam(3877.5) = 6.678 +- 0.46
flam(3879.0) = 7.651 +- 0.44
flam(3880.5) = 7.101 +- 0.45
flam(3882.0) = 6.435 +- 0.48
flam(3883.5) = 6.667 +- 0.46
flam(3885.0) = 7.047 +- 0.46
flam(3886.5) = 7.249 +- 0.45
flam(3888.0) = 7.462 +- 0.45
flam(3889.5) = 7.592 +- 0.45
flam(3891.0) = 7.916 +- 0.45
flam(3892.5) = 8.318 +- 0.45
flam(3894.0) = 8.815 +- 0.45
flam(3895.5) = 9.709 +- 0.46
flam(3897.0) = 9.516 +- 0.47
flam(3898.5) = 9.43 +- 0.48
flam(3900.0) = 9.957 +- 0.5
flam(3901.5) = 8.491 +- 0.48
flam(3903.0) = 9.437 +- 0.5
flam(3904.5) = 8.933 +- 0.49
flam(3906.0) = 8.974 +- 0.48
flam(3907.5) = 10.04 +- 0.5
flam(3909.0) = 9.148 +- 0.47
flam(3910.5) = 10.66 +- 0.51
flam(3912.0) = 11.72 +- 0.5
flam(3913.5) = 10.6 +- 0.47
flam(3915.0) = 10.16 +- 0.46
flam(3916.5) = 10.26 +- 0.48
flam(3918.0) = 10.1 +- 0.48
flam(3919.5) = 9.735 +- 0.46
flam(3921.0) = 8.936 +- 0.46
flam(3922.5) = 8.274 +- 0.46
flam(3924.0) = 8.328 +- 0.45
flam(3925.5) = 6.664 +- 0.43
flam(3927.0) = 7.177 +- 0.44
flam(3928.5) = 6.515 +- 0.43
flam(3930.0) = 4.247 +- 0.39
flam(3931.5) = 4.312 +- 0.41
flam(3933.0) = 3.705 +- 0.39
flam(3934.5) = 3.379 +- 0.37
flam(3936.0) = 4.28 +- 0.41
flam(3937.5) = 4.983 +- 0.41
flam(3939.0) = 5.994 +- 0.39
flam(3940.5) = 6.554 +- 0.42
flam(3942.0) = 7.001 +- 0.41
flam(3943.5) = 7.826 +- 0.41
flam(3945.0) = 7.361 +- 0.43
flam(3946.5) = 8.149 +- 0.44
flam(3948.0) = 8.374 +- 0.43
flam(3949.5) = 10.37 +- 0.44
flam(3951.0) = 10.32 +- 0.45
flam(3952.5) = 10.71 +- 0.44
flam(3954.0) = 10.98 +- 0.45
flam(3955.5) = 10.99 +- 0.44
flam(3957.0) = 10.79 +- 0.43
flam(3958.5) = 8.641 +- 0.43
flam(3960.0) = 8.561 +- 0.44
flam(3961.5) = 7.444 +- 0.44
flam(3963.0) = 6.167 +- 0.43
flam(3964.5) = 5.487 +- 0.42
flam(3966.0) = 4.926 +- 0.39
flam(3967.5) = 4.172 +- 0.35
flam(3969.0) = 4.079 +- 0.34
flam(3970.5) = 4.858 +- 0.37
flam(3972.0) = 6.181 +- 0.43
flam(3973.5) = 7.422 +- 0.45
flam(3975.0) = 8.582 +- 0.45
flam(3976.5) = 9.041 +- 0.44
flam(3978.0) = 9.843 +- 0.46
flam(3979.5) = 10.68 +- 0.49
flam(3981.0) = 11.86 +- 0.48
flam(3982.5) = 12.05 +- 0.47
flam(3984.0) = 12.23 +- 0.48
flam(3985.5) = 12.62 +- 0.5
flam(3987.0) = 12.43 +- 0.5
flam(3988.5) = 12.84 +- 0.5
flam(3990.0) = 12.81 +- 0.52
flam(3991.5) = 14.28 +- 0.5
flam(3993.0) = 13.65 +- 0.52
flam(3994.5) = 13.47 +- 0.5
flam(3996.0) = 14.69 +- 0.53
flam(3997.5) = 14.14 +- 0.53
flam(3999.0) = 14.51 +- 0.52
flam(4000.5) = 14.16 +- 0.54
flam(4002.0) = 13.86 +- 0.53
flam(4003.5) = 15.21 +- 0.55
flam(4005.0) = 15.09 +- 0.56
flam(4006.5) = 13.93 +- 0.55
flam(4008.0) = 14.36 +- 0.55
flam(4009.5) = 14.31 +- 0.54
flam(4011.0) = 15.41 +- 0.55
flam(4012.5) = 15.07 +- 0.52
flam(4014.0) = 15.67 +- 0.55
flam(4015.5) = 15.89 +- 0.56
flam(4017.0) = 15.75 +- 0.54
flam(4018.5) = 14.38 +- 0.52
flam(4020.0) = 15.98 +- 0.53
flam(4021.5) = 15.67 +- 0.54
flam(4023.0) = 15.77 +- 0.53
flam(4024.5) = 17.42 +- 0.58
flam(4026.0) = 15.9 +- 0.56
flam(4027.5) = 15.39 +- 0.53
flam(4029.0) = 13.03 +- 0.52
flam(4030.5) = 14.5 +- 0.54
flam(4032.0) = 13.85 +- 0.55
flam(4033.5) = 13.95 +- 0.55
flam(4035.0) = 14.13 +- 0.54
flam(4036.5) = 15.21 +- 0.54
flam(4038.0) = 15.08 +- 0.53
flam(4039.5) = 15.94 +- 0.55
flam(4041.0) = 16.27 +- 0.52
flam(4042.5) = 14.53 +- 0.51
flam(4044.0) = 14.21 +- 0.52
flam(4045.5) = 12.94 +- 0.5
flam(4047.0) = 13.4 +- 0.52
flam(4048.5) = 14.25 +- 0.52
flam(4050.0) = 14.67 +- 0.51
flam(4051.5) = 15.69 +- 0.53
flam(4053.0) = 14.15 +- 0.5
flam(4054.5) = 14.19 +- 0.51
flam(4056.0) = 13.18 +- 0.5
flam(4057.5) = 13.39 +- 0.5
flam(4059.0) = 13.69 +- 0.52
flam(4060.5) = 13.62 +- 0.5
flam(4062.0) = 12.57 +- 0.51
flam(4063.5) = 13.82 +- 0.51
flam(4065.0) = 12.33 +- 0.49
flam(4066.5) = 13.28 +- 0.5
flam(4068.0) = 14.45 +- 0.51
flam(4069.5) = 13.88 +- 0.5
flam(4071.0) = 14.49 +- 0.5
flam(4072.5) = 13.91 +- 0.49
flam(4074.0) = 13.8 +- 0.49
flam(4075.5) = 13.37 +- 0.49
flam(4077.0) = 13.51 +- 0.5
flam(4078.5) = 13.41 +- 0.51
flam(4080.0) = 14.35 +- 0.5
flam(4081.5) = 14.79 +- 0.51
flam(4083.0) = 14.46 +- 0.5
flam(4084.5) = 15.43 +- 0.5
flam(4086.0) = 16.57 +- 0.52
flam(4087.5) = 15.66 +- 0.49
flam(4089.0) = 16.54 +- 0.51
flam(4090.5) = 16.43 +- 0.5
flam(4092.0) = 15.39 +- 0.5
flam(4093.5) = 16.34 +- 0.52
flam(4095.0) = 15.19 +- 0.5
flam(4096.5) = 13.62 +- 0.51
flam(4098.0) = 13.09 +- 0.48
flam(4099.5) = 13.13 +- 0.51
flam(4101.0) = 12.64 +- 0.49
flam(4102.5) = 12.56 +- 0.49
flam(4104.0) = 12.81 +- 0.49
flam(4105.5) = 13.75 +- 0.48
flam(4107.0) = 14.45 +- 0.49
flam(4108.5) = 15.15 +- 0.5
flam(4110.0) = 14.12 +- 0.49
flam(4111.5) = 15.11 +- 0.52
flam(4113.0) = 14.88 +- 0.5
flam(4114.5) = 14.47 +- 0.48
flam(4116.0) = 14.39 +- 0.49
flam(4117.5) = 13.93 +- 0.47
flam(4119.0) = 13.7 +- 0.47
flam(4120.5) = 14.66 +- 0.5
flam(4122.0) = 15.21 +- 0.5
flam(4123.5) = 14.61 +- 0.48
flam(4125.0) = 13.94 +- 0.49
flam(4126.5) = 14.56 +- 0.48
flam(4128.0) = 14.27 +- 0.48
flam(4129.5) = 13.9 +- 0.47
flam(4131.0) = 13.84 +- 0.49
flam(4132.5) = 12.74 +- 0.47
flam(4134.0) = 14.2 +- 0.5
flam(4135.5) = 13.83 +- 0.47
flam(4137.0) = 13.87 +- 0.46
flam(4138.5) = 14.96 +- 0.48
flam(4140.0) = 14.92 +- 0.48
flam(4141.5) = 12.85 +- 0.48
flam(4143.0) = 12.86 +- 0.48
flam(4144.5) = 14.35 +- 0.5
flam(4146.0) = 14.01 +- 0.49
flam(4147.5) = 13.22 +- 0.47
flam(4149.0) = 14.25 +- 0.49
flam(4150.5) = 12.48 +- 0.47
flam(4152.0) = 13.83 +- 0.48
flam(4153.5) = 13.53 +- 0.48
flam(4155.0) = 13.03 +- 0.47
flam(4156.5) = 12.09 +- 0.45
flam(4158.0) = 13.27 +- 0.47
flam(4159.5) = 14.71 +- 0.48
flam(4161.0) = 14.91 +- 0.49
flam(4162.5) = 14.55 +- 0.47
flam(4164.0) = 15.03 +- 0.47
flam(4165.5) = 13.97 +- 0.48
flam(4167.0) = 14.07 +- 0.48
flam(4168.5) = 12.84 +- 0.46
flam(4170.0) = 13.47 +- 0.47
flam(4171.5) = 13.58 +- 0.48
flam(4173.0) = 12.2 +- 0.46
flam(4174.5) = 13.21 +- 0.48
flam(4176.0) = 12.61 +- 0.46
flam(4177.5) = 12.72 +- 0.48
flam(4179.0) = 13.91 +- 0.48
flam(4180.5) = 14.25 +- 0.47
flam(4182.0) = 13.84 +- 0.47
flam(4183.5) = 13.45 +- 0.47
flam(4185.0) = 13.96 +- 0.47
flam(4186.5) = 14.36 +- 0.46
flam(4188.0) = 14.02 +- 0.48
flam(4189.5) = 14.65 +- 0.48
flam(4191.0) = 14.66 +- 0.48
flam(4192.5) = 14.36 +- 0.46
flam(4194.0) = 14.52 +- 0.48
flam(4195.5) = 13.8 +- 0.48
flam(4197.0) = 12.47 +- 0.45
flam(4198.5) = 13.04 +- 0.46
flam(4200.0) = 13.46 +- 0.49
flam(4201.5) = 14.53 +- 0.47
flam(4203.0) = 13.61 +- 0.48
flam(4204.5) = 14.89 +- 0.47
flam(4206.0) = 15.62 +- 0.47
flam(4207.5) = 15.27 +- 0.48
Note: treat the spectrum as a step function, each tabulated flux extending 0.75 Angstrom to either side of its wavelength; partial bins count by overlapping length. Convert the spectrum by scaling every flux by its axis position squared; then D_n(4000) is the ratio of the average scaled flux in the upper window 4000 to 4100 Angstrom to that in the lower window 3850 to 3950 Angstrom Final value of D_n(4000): 2.11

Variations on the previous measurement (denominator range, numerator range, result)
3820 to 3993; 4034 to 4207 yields 2.05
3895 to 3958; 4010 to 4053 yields 1.88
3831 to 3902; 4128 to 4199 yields 2.39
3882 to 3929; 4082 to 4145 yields 1.81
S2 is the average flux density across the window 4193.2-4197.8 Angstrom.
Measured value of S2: 13.6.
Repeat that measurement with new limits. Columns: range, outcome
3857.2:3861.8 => 5.96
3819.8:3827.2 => 5.8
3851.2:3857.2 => 6.06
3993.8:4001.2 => 14.2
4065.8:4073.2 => 14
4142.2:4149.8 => 13.7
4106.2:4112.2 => 14.7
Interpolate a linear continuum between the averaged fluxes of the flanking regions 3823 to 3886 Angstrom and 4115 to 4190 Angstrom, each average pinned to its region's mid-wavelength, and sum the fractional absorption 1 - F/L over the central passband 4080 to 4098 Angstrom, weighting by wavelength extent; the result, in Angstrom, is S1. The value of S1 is -4.7 Angstrom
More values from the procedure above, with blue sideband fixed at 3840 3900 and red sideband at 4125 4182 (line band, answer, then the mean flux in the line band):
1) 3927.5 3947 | 6.5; 5.7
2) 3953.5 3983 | 3.7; 8.08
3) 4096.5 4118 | -2.2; 13.9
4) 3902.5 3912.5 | -2.6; 9.81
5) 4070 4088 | -3.8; 14.5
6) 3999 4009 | -4.3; 14.4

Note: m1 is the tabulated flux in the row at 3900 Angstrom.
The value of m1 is 9.957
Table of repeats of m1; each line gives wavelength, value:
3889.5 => 7.592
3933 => 3.705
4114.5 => 14.47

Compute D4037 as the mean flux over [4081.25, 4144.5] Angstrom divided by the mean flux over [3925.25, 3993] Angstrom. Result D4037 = 1.74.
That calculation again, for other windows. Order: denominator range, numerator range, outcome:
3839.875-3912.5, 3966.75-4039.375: 1.77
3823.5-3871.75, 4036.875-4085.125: 2.45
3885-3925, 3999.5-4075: 1.58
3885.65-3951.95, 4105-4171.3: 1.73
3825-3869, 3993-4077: 2.51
